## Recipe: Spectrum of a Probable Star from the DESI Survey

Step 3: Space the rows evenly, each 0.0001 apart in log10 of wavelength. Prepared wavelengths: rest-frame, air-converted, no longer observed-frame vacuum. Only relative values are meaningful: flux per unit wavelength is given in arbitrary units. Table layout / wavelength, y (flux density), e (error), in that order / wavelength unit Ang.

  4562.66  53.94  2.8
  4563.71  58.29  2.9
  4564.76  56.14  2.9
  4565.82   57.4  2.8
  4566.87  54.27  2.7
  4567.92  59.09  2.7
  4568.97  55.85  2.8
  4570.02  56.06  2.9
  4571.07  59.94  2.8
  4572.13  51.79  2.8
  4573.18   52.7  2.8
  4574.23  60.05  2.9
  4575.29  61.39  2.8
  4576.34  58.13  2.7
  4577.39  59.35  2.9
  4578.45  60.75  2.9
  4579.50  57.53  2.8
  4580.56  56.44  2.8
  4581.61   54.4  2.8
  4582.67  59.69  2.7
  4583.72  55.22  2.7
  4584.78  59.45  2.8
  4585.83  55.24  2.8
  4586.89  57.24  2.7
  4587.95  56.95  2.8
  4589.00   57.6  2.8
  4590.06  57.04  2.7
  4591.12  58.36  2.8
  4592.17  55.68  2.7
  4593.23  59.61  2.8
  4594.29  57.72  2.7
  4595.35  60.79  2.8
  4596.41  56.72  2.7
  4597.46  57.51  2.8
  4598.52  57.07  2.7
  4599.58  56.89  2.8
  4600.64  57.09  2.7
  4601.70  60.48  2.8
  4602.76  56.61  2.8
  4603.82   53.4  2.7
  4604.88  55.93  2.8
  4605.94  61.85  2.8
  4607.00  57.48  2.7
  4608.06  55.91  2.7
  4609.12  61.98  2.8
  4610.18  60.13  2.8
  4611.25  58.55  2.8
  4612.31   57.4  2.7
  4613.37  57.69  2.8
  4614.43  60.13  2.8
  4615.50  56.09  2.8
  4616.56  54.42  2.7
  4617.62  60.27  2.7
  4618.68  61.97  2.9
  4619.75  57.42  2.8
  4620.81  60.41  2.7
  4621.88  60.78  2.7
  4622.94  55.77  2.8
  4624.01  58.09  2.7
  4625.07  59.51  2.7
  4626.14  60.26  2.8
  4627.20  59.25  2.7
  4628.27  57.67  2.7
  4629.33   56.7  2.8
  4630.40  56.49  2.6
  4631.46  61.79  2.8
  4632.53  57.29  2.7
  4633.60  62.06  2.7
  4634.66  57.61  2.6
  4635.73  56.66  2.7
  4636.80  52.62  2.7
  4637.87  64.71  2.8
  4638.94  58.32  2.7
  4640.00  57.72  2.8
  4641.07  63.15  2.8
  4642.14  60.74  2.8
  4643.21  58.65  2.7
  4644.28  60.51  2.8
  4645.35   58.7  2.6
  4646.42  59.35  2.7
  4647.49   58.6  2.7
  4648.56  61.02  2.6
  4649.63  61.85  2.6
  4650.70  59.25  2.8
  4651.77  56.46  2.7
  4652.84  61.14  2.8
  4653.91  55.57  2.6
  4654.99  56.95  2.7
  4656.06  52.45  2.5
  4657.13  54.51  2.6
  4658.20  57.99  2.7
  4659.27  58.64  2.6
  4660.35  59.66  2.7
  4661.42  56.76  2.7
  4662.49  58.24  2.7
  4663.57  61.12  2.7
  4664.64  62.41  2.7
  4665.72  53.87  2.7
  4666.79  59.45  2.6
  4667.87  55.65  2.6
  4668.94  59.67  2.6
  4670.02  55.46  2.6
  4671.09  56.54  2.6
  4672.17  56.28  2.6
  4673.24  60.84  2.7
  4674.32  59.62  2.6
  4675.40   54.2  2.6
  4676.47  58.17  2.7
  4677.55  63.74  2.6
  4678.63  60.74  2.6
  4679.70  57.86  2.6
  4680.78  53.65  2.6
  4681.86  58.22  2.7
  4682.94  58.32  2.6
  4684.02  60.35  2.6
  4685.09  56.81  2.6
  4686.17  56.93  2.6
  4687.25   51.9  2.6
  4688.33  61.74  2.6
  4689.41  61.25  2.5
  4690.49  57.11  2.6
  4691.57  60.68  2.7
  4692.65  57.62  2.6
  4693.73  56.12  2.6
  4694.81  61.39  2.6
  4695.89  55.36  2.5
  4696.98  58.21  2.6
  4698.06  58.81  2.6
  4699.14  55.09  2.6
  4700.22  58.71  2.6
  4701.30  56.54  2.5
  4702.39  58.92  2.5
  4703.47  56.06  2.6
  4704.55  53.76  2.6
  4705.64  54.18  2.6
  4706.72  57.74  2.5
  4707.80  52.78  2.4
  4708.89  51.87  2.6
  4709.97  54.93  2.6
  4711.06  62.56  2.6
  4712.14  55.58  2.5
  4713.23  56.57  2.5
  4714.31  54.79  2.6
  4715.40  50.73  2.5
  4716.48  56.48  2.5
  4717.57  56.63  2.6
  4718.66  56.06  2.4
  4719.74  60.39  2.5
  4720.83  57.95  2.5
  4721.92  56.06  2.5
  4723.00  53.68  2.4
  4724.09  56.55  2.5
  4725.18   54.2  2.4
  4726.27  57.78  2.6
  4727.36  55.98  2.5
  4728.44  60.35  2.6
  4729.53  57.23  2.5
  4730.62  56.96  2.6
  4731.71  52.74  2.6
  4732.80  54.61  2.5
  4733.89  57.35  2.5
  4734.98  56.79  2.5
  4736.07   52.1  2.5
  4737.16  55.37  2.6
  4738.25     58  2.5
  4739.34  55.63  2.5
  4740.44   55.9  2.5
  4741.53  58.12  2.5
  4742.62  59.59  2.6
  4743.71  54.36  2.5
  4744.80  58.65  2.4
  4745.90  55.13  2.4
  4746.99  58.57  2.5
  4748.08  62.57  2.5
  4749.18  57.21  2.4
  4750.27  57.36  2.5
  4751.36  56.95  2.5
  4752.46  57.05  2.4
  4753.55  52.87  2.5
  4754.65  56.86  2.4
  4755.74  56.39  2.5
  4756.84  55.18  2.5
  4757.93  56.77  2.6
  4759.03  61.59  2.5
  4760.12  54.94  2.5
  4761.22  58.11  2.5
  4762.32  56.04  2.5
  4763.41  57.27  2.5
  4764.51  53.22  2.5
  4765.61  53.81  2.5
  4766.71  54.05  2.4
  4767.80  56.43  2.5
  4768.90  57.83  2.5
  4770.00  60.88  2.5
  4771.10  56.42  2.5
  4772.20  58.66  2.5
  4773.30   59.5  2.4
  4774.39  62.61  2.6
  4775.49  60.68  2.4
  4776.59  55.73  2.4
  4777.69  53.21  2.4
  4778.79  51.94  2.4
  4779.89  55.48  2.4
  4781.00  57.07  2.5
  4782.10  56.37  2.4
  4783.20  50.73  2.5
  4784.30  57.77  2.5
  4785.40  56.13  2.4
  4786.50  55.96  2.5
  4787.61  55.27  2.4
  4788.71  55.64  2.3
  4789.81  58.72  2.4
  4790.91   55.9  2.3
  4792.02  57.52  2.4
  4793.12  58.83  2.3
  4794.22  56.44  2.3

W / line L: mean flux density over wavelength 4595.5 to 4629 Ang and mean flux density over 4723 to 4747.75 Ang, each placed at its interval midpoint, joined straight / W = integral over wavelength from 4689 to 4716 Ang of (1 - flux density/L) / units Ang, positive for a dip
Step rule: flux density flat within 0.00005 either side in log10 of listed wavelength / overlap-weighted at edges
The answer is 0.1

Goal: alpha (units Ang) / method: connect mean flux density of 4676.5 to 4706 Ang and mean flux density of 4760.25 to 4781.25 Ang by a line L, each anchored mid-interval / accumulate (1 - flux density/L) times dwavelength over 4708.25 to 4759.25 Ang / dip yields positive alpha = 0.64 Ang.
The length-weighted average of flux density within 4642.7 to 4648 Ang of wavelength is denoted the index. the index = 59.2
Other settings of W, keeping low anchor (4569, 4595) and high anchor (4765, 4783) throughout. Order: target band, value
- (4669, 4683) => -0.2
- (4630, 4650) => -0.7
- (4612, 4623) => -0.2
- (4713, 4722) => 0.1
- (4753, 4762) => 0.0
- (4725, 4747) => 0.2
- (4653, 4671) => -0.1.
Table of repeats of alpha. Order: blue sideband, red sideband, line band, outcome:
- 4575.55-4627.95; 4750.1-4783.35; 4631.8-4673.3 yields -0.6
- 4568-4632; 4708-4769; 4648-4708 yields -0.8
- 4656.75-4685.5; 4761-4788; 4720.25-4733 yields 0.2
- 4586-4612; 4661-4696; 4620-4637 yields -0.1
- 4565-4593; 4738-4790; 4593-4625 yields -0.6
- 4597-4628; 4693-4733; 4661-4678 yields -0.3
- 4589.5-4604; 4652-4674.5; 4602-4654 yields -1.0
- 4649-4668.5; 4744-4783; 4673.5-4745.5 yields 0.6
